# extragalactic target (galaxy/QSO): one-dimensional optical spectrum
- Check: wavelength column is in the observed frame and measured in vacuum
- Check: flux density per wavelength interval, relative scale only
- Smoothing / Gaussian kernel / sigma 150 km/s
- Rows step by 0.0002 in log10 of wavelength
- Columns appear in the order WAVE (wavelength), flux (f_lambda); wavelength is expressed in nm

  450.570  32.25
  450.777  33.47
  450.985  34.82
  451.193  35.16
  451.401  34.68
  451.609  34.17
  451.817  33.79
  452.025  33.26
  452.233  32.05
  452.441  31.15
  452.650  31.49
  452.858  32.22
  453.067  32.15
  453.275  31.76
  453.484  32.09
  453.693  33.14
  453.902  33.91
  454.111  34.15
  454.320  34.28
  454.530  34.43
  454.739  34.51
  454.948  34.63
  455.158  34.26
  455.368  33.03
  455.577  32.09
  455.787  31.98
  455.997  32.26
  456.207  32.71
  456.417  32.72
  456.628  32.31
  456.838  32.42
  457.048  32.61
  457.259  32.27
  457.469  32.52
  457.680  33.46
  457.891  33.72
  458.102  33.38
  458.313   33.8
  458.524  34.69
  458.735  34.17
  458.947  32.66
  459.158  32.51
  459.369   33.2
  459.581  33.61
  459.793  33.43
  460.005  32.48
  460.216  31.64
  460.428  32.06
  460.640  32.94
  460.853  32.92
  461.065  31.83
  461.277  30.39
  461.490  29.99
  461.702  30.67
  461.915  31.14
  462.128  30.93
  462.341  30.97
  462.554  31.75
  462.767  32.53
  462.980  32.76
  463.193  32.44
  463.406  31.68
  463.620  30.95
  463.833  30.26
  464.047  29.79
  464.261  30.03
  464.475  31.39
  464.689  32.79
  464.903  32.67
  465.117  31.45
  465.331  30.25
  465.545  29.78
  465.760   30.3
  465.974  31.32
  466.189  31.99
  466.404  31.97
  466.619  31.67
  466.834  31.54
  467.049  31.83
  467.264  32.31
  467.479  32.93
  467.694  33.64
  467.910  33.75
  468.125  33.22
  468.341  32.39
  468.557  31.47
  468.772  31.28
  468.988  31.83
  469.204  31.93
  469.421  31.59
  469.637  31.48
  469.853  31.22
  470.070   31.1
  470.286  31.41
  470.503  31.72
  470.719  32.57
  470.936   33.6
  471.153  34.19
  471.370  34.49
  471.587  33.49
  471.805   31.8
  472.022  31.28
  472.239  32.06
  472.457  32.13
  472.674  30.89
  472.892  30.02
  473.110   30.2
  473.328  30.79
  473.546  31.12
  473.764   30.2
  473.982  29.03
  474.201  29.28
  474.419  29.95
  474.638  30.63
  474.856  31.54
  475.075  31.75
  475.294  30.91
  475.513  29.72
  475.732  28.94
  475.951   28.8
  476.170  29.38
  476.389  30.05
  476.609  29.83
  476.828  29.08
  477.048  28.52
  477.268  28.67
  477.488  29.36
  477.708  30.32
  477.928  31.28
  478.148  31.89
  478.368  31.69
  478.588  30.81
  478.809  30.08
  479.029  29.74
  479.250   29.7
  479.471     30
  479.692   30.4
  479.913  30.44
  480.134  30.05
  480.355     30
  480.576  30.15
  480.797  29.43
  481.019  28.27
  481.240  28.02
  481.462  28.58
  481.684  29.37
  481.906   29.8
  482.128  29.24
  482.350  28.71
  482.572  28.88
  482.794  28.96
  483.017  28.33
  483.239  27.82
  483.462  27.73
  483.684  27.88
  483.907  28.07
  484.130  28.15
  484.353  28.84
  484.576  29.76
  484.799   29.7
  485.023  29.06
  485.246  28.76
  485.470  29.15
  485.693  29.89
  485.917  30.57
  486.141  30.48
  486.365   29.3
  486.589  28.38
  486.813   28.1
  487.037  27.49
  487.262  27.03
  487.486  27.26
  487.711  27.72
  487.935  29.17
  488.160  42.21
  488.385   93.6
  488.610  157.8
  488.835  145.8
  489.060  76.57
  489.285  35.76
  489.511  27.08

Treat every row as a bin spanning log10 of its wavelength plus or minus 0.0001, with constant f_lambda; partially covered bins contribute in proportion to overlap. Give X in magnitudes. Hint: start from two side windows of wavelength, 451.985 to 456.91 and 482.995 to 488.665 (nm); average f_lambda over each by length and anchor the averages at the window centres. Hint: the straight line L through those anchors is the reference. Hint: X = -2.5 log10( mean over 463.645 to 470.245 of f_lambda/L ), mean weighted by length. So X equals 0.08 mag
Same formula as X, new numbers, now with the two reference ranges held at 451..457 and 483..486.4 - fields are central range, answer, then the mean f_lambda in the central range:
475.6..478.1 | 0.02 mag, 29.5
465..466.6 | 0.02 mag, 31.1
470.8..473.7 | -0.05 mag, 32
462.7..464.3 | 0.02 mag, 31.3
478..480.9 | -0.02 mag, 30.4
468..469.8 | -0.03 mag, 31.9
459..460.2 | -0.02 mag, 32.9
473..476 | 0.00 mag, 30.2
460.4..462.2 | 0.03 mag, 31.4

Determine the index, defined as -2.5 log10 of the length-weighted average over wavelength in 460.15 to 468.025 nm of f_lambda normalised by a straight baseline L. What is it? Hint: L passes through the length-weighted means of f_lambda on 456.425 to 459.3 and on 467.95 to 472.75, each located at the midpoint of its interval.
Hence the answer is 0.035 mag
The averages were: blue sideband 33.1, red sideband 32.2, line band 31.6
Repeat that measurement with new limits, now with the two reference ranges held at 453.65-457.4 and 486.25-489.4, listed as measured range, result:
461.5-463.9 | 0.210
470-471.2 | 0.322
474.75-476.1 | 0.476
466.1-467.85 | 0.262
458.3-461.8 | 0.119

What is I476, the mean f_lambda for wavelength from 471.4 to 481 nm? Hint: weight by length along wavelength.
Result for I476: 30.4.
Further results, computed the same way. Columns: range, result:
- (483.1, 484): 27.9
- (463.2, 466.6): 31.2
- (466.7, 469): 32.4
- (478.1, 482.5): 29.8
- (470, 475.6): 31.4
